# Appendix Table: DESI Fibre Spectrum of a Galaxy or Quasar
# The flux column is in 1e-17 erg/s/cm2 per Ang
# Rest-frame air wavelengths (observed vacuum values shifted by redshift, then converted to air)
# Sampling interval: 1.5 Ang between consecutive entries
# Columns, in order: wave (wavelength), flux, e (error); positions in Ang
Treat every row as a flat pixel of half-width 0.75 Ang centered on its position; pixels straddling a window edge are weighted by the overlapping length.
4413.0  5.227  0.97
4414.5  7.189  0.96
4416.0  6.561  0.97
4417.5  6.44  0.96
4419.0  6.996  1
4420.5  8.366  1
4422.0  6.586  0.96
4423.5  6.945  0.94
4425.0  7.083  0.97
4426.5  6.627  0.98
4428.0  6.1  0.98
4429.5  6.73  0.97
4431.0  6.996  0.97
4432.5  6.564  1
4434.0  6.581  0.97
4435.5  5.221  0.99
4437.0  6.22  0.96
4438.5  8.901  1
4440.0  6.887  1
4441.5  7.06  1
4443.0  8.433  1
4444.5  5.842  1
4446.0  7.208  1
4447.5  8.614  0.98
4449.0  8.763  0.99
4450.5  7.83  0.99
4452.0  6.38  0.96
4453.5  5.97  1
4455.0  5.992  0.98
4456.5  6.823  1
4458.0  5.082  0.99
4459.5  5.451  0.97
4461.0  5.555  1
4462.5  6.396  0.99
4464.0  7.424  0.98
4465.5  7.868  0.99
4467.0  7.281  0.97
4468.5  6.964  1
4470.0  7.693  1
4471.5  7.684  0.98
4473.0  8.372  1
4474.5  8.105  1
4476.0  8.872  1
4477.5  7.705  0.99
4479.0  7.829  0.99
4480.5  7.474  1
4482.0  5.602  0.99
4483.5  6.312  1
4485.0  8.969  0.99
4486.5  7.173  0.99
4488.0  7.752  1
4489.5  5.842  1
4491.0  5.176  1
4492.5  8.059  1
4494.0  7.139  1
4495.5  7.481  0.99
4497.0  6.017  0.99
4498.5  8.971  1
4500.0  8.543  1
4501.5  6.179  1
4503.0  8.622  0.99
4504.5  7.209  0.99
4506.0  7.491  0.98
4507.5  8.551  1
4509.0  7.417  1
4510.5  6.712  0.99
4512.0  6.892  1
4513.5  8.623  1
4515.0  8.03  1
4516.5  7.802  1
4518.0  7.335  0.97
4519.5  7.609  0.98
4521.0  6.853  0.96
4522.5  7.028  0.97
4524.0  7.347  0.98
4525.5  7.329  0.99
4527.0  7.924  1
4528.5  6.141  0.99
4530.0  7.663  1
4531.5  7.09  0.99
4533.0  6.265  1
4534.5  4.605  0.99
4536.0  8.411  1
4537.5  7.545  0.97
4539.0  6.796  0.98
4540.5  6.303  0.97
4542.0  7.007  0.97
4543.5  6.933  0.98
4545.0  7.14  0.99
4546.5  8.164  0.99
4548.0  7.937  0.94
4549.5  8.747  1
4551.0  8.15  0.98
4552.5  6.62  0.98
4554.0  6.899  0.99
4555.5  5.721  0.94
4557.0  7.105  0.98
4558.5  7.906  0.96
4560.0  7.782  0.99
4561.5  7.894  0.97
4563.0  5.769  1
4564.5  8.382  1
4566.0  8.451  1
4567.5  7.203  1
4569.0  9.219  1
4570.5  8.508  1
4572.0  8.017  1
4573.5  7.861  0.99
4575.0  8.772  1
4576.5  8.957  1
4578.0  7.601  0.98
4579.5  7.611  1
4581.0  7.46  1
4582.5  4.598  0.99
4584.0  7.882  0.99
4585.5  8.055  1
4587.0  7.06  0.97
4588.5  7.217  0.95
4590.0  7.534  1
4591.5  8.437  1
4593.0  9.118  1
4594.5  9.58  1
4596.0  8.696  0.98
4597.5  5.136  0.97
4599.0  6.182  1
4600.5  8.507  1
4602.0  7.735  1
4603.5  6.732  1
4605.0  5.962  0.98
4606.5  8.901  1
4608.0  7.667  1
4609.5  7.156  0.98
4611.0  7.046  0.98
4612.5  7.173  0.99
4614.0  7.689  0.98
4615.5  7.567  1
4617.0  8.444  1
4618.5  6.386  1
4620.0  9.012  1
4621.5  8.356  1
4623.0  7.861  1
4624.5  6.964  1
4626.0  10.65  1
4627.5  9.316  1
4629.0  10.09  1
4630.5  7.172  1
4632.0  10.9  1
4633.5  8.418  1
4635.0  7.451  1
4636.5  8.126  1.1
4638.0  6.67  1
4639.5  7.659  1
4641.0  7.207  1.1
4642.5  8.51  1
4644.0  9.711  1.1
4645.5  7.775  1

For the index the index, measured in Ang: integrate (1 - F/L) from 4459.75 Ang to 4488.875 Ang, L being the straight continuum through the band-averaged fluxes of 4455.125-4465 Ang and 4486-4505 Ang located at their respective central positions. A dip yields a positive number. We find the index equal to -3.5 Ang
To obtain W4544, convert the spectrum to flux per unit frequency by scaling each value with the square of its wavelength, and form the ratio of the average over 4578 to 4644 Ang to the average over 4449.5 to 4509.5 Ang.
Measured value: 1.15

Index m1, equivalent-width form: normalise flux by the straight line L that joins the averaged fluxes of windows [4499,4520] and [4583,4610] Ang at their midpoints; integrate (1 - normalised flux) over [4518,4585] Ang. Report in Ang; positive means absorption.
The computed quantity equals 2.2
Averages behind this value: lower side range 7.66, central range 7.39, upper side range 7.62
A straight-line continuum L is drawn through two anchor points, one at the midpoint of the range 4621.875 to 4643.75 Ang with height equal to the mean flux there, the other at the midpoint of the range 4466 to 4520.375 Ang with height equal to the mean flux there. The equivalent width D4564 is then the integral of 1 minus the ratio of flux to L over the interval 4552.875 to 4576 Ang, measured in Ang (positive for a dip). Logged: 0.74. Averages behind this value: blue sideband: 7.49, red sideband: 8.39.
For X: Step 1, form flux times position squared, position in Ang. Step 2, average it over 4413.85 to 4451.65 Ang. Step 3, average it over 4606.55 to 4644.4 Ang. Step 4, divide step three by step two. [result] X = 1.25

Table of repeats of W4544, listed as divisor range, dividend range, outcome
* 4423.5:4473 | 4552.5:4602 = 1.17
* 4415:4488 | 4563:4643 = 1.19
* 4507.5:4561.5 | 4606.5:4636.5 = 1.17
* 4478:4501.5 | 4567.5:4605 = 1.12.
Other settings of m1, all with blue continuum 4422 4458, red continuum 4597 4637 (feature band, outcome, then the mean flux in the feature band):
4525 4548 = 1.21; 7.05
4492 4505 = -0.63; 7.58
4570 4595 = -0.58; 7.88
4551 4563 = 0.70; 7.11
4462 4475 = -0.89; 7.54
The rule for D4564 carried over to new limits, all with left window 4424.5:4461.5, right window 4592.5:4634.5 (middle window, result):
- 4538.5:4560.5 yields 0.75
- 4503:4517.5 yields -0.86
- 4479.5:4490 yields 0.00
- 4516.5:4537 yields 0.81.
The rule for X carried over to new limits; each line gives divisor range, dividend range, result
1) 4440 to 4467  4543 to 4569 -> 1.14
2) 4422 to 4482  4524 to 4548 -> 1.04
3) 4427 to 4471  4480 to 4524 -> 1.10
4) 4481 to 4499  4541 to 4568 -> 1.09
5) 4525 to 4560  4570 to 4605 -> 1.09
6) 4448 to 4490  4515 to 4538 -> 1.03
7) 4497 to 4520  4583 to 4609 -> 1.03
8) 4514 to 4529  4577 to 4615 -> 1.05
